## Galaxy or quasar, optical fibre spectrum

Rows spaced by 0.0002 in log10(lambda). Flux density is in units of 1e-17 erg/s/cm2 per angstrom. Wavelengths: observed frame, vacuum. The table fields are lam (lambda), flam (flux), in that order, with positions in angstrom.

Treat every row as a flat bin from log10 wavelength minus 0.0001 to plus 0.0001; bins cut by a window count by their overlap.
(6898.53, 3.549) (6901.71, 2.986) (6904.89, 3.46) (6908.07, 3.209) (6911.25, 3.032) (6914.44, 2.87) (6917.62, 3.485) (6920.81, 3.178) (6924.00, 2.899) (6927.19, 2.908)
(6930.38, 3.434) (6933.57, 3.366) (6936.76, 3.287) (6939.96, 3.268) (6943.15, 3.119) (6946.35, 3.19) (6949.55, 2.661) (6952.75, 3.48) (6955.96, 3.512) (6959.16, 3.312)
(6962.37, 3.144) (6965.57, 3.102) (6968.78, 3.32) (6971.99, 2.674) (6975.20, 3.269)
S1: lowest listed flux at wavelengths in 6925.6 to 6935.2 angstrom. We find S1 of 2.908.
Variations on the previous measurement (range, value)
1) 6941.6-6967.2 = 2.661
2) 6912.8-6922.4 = 2.87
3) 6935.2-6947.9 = 3.119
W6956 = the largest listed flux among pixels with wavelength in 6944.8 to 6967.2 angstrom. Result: 3.512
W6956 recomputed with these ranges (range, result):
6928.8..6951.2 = 3.434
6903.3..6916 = 3.46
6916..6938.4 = 3.485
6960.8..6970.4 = 3.32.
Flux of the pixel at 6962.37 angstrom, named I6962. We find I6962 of 3.144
